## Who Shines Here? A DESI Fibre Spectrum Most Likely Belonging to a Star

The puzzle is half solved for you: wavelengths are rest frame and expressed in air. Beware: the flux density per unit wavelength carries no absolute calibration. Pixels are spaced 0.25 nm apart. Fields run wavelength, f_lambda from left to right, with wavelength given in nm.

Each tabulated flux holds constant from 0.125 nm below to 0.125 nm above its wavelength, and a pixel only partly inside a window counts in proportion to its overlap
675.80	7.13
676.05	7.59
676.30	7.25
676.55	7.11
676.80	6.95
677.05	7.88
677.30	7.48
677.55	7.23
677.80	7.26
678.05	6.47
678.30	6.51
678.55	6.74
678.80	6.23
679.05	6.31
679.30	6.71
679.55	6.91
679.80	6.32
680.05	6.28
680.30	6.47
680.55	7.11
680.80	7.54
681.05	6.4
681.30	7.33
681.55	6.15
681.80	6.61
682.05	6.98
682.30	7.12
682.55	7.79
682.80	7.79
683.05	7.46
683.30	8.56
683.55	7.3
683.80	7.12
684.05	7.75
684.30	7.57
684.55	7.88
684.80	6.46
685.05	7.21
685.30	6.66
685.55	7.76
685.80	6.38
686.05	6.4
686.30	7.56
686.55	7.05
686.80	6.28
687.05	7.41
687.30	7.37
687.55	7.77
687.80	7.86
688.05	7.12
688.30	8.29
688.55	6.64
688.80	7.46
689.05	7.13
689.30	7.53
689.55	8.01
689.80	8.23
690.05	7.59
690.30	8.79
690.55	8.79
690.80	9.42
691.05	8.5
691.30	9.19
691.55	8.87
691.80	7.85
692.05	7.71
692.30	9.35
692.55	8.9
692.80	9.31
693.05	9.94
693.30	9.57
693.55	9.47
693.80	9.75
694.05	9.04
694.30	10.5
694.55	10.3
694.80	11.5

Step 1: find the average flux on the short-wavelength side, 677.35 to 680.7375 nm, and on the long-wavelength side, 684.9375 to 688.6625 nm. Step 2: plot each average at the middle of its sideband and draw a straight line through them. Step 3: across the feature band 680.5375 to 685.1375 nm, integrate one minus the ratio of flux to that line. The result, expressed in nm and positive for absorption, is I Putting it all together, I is -0.225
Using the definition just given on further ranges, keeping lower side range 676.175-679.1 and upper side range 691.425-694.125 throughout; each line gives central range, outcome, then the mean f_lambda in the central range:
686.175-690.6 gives 0.46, 7.58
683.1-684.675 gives 0.03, 7.69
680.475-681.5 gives 0.06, 7.03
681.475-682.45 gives 0.10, 6.77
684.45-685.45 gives 0.12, 7.05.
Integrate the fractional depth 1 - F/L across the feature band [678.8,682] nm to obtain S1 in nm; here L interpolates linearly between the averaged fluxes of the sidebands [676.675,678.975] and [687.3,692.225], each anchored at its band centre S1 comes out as 0.23 nm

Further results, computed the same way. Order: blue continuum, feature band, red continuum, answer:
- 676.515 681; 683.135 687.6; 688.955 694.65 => 0.35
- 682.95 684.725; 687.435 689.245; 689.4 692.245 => 0.15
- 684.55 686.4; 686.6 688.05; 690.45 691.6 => 0.06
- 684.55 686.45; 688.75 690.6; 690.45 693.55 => 0.08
